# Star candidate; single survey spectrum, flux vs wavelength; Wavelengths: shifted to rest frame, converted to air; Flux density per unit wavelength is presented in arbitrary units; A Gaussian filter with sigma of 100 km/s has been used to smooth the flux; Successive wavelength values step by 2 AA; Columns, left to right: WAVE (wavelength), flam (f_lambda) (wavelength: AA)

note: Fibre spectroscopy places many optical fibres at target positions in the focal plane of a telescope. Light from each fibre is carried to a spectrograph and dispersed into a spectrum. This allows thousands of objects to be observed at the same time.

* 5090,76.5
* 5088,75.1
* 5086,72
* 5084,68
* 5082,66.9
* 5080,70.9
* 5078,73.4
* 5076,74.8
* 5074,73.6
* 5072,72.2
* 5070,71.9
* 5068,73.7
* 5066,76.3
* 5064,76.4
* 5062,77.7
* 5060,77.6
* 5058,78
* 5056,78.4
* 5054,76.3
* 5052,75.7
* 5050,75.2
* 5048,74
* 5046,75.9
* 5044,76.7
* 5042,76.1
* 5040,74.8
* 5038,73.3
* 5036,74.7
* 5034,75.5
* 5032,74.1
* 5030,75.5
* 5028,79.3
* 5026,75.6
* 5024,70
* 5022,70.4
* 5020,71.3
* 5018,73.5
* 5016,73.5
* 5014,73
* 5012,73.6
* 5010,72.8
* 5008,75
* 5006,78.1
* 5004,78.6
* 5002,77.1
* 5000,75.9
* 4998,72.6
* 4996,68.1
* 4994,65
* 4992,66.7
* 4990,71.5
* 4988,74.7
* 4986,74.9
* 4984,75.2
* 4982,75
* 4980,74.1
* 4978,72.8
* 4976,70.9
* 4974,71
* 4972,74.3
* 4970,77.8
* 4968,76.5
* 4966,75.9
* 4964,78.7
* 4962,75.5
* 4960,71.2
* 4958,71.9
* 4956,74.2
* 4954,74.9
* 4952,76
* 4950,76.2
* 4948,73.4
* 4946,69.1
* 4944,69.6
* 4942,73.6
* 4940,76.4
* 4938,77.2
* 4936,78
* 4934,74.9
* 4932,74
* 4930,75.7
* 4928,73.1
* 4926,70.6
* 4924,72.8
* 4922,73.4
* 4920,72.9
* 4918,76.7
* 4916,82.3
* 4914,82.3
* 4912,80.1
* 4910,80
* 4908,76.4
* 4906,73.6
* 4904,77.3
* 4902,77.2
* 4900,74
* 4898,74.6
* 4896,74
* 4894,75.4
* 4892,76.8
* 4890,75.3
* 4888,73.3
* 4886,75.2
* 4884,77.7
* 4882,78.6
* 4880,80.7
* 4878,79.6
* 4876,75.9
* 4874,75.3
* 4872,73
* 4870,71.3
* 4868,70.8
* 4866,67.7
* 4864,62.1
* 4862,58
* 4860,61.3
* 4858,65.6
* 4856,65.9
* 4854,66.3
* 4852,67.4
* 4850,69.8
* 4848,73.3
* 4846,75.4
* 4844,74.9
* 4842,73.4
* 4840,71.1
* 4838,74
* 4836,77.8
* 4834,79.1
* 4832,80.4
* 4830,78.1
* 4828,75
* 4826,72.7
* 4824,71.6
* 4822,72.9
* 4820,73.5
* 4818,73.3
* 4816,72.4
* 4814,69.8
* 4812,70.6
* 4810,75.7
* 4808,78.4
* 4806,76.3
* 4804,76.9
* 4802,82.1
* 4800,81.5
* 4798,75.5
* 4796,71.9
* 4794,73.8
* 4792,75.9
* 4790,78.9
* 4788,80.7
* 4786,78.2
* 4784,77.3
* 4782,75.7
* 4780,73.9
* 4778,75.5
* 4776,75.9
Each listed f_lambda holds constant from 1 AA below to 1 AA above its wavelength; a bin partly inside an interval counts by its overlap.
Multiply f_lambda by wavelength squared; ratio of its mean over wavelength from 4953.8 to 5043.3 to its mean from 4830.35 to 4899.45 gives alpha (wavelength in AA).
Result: 1.07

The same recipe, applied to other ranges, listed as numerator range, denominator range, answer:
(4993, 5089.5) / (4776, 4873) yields 1.11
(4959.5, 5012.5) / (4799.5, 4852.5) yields 1.06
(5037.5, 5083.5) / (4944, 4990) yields 1.05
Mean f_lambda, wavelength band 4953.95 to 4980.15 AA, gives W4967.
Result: 74.2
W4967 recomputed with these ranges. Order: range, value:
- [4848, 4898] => 71.6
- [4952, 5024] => 73.6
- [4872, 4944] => 76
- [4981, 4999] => 71.5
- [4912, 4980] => 74.7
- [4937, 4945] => 74.2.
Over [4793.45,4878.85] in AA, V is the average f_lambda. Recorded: 72.8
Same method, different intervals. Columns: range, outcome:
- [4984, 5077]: 74.3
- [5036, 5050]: 75.1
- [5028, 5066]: 76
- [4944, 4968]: 74.2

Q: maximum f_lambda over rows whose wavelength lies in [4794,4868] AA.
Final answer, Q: 82.1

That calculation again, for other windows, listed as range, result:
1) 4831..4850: 80.4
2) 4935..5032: 79.3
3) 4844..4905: 80.7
